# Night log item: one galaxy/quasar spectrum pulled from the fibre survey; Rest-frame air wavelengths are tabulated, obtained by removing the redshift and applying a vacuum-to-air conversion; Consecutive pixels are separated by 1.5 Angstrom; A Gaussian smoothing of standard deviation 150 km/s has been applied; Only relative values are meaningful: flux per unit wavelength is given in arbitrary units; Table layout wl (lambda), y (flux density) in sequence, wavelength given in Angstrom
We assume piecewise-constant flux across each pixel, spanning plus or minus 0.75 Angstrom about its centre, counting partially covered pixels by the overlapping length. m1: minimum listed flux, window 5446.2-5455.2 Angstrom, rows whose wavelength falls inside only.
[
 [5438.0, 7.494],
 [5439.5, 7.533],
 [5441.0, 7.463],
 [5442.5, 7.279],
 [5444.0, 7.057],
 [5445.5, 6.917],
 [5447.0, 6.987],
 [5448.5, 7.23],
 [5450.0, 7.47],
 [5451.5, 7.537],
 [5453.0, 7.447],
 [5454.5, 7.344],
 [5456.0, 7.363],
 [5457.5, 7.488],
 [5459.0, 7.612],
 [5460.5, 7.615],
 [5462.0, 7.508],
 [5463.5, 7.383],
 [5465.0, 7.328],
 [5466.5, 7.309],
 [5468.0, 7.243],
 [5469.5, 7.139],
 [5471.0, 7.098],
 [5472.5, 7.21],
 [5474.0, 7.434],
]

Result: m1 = 6.987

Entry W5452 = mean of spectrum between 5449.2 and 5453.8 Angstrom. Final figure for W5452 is 7.48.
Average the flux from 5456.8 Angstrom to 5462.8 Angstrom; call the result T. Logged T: 7.55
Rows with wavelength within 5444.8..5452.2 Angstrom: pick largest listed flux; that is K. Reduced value 7.537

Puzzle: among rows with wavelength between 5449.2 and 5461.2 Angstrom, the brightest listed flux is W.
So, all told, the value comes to 7.615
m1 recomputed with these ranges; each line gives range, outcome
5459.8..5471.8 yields 7.098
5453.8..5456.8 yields 7.344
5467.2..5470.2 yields 7.139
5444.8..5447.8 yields 6.917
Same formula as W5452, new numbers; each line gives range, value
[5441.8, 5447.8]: 7.06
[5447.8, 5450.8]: 7.36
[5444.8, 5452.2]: 7.23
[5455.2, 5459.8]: 7.49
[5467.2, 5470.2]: 7.19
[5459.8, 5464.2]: 7.5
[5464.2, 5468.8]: 7.29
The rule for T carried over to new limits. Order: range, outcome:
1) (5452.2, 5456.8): 7.39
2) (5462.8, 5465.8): 7.35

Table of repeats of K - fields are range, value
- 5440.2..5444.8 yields 7.463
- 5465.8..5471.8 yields 7.309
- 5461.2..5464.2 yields 7.508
